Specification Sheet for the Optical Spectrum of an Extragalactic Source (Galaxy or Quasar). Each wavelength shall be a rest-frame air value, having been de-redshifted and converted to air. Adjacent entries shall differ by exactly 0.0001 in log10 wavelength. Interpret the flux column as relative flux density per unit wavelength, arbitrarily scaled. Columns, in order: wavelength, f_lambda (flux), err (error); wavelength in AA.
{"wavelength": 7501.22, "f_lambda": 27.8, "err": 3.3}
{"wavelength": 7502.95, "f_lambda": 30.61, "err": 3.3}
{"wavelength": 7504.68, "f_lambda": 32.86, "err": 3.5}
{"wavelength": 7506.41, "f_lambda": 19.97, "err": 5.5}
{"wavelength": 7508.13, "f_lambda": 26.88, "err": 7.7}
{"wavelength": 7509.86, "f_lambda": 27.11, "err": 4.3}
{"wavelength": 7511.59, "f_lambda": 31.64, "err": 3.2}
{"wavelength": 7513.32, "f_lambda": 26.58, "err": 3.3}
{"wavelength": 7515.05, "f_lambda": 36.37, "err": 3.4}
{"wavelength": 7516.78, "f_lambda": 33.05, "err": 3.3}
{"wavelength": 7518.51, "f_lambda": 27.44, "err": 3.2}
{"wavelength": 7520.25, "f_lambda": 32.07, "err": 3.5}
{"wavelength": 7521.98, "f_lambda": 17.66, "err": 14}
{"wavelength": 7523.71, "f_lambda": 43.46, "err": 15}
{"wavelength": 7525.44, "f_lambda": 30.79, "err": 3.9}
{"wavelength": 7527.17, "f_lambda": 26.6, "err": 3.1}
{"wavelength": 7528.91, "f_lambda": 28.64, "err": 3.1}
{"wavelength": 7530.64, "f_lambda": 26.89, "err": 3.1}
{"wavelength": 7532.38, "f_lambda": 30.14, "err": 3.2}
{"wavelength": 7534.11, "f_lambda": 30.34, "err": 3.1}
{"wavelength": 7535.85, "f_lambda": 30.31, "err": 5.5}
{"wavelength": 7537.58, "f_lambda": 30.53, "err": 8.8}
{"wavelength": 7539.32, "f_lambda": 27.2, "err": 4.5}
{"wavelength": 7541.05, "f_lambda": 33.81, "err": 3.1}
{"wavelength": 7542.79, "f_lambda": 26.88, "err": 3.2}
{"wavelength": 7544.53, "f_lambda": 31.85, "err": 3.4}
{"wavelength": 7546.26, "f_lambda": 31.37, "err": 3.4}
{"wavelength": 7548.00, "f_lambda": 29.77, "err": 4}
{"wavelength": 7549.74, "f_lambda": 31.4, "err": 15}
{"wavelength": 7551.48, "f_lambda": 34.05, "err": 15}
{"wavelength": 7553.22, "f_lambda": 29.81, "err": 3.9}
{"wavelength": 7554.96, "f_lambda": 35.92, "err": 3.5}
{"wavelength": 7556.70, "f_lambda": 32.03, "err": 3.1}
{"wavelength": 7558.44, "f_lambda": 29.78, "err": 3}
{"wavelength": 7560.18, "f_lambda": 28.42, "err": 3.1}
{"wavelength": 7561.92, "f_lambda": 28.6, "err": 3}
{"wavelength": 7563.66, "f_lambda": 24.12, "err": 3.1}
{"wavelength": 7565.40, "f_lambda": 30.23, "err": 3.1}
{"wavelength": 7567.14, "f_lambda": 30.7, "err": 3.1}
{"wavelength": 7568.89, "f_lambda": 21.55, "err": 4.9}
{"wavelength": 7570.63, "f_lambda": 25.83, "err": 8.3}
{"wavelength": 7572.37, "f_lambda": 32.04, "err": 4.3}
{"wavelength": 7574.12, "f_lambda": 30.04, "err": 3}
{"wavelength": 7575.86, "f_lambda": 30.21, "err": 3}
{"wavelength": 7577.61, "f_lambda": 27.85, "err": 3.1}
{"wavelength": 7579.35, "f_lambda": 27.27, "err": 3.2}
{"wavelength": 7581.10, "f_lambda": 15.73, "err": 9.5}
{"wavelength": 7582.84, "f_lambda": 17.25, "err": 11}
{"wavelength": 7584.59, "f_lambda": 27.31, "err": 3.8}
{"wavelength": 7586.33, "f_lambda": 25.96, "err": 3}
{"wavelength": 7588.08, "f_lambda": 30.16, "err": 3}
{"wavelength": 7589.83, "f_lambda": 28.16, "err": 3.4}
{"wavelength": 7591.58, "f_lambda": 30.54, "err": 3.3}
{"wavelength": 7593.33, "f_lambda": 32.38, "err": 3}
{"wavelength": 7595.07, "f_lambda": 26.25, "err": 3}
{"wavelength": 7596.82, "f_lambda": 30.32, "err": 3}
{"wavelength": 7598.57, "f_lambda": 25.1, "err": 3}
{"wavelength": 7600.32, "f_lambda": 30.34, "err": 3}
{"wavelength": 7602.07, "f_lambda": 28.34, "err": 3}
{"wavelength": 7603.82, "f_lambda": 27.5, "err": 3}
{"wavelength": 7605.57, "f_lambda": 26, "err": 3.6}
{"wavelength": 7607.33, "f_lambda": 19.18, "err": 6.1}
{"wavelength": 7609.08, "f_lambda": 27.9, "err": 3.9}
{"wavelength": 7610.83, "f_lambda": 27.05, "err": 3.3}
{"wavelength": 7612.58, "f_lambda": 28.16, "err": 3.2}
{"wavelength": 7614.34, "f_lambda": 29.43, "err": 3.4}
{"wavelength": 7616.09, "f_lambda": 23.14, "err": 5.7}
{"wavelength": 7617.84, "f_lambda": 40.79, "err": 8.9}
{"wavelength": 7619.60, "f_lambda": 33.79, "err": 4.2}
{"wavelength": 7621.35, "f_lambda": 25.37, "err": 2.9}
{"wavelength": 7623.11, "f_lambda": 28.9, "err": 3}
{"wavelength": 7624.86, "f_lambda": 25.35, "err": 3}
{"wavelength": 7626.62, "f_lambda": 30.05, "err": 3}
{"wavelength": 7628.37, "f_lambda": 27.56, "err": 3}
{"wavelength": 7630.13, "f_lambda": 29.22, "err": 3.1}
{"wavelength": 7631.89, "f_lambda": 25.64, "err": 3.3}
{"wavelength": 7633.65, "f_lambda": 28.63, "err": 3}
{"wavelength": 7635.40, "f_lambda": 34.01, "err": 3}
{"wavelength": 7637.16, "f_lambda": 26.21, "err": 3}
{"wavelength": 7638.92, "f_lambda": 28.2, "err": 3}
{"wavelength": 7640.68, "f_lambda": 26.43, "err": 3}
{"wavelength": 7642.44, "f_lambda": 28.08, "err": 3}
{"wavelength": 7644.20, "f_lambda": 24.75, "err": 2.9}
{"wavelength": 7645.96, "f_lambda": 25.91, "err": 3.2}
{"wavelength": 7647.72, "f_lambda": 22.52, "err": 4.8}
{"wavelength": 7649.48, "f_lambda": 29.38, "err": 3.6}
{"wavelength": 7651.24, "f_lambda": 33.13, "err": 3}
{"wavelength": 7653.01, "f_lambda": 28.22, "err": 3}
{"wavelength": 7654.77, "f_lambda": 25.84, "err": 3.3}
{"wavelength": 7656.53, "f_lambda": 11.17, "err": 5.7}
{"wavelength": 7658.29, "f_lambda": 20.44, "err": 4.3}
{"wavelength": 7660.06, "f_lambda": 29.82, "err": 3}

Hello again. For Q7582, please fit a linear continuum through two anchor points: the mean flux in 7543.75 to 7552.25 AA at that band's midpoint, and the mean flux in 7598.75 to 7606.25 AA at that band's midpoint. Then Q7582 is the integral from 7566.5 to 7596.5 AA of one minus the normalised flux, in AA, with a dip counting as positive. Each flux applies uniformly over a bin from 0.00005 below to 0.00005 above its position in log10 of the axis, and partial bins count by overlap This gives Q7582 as 2.3 AA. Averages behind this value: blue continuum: 31.7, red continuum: 27.8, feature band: 27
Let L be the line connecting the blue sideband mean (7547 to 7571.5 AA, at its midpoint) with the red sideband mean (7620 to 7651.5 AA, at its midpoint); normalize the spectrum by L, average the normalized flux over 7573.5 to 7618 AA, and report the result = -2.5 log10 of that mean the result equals 0.06 mag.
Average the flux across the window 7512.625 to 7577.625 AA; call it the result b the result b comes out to 29.9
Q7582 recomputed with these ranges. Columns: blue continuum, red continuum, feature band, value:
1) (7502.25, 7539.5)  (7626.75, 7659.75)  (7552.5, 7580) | -0.63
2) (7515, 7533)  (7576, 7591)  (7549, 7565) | -1.76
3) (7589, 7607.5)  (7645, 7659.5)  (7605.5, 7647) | -2.65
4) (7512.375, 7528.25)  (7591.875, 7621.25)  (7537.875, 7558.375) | -0.98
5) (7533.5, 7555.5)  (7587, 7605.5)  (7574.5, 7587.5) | 2.02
